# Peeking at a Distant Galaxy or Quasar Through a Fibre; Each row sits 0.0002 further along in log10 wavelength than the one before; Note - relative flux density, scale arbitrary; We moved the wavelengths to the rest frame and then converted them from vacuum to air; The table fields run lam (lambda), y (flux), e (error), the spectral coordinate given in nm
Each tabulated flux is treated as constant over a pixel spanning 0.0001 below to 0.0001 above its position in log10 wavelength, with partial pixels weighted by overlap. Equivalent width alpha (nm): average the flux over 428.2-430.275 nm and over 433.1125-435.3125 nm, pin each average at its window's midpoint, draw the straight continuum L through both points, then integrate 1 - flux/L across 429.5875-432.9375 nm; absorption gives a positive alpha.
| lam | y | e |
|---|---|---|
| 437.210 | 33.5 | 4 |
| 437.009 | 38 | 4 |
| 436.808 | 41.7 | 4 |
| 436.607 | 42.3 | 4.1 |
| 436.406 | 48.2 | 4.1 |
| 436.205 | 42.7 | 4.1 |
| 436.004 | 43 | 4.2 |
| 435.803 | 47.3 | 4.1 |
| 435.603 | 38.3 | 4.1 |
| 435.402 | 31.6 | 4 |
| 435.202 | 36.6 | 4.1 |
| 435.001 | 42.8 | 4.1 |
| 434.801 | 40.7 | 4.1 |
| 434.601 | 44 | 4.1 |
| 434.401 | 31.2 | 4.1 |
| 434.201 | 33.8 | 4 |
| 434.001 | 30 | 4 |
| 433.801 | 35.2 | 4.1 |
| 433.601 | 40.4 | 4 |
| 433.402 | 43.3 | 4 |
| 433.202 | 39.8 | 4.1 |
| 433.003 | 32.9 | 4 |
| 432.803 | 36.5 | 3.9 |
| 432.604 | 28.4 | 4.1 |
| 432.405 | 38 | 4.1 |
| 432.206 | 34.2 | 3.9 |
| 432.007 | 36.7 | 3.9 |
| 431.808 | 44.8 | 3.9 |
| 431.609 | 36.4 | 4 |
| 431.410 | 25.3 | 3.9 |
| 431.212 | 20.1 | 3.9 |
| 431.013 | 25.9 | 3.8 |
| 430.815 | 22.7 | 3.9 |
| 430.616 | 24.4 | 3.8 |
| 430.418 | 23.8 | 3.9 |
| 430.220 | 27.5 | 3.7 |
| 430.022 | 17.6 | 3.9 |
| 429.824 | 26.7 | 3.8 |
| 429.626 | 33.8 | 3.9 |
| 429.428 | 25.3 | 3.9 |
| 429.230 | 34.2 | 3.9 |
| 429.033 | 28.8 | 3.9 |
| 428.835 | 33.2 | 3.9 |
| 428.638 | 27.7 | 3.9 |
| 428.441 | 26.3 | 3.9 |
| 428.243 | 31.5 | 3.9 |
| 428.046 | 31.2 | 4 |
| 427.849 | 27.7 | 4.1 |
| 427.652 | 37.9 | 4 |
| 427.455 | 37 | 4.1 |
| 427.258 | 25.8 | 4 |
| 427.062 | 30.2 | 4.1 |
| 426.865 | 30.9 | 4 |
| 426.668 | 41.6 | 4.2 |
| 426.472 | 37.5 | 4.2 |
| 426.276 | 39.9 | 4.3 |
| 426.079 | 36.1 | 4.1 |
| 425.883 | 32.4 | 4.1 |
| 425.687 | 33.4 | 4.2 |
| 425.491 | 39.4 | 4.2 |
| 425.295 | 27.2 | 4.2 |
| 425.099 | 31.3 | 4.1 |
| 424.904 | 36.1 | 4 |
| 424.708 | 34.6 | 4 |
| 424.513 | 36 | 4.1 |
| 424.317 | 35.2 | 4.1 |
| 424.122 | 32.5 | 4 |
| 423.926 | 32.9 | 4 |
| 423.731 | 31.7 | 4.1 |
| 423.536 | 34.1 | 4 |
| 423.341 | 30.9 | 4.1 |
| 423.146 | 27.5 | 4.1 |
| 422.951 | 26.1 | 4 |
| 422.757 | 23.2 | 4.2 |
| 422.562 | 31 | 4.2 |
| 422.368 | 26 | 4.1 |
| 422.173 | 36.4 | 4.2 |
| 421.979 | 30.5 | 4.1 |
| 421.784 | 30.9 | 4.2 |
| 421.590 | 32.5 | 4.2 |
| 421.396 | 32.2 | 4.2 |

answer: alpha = 0.296 nm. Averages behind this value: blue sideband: 28.3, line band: 29.5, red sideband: 37.9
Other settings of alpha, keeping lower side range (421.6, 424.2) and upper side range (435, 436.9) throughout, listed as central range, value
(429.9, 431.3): 0.52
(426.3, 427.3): -0.02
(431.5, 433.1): 0.10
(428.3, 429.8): 0.24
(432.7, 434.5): 0.16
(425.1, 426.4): -0.07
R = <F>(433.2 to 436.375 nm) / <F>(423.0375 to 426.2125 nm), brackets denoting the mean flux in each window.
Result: 1.2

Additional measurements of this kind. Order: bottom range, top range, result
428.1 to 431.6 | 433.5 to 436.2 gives 1.41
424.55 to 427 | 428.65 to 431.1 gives 0.77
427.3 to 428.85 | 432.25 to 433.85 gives 1.18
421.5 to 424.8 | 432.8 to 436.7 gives 1.25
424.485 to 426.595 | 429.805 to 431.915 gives 0.77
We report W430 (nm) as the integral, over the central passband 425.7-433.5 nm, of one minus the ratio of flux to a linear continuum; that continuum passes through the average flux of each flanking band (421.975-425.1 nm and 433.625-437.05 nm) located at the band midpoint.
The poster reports 0.84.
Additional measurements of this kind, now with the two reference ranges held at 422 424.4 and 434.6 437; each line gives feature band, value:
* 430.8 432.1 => 0.24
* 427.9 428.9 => 0.15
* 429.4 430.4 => 0.28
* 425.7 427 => -0.11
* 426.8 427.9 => 0.08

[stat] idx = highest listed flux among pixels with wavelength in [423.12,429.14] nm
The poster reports 41.6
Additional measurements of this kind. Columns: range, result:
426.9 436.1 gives 47.3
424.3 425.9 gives 39.4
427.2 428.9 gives 37.9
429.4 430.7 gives 33.8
